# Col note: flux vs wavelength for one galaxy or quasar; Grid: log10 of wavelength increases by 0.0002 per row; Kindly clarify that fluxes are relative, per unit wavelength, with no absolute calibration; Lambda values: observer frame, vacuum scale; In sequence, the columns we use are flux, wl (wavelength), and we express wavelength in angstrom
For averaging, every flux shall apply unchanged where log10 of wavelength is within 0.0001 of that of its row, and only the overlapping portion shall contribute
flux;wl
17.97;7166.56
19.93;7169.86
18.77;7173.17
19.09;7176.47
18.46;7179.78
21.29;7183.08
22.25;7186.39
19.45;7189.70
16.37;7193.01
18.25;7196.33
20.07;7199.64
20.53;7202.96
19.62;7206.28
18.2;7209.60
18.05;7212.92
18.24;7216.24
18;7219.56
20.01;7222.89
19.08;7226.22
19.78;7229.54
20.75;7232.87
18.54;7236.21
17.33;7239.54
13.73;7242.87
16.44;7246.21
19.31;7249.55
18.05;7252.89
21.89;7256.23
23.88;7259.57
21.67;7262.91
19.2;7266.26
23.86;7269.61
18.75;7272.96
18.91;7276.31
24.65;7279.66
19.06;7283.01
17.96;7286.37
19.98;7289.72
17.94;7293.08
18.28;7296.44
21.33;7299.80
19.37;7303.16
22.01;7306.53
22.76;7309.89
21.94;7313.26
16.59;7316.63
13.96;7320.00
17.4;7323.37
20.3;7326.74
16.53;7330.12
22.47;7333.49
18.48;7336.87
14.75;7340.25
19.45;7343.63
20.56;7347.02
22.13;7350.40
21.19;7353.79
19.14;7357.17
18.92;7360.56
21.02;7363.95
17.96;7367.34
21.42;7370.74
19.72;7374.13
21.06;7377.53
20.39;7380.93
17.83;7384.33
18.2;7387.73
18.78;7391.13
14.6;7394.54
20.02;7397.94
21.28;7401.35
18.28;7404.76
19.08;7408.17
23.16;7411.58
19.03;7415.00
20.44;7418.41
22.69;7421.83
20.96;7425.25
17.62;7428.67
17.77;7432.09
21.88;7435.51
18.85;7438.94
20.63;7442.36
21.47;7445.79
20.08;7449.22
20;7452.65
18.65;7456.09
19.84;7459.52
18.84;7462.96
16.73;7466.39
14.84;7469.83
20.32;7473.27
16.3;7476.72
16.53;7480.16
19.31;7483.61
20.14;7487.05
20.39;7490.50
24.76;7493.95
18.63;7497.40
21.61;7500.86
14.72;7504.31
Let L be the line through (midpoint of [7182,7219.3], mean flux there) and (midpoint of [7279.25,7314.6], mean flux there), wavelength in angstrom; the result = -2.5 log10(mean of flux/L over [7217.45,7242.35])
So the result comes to 0.042 mag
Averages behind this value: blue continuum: 19.2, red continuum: 20.3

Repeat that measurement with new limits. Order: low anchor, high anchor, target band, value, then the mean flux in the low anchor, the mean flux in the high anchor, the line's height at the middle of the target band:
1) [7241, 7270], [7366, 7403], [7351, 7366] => -0.05 mag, 19.6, 19.2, 19.3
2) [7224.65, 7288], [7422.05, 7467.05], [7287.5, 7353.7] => 0.02 mag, 19.6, 19.7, 19.6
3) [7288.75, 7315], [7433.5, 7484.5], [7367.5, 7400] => 0.03 mag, 20.5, 18.9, 19.7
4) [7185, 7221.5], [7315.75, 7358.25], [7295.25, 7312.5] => -0.11 mag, 19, 18.7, 18.8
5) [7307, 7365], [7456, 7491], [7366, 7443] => -0.05 mag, 19.3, 18.3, 18.8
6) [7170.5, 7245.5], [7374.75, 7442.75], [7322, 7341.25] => 0.05 mag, 18.9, 19.6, 19.3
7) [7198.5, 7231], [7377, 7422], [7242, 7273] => -0.04 mag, 19.1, 19.5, 19.2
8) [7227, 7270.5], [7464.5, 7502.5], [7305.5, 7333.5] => 0.02 mag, 19.5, 19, 19.4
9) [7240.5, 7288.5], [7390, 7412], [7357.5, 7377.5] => -0.03 mag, 19.8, 19.1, 19.3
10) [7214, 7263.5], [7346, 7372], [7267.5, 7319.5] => -0.03 mag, 19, 20.3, 19.6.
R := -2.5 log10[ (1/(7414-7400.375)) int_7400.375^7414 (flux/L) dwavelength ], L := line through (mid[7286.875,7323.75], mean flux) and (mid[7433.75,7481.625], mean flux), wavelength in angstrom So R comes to -0.07 mag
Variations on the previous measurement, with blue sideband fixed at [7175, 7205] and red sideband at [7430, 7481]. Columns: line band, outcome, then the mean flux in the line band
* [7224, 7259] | 0.041 mag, 18.7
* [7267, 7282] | -0.105 mag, 21.3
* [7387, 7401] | 0.048 mag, 18.2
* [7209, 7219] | 0.076 mag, 18.2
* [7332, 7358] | -0.035 mag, 19.8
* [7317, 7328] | 0.130 mag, 17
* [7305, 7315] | -0.156 mag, 22.2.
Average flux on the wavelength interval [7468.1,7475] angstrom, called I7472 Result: 17.6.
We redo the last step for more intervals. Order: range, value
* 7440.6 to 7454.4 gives 20.5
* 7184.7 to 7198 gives 19.1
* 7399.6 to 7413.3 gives 20.4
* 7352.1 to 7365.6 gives 20.1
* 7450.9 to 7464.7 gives 19.3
